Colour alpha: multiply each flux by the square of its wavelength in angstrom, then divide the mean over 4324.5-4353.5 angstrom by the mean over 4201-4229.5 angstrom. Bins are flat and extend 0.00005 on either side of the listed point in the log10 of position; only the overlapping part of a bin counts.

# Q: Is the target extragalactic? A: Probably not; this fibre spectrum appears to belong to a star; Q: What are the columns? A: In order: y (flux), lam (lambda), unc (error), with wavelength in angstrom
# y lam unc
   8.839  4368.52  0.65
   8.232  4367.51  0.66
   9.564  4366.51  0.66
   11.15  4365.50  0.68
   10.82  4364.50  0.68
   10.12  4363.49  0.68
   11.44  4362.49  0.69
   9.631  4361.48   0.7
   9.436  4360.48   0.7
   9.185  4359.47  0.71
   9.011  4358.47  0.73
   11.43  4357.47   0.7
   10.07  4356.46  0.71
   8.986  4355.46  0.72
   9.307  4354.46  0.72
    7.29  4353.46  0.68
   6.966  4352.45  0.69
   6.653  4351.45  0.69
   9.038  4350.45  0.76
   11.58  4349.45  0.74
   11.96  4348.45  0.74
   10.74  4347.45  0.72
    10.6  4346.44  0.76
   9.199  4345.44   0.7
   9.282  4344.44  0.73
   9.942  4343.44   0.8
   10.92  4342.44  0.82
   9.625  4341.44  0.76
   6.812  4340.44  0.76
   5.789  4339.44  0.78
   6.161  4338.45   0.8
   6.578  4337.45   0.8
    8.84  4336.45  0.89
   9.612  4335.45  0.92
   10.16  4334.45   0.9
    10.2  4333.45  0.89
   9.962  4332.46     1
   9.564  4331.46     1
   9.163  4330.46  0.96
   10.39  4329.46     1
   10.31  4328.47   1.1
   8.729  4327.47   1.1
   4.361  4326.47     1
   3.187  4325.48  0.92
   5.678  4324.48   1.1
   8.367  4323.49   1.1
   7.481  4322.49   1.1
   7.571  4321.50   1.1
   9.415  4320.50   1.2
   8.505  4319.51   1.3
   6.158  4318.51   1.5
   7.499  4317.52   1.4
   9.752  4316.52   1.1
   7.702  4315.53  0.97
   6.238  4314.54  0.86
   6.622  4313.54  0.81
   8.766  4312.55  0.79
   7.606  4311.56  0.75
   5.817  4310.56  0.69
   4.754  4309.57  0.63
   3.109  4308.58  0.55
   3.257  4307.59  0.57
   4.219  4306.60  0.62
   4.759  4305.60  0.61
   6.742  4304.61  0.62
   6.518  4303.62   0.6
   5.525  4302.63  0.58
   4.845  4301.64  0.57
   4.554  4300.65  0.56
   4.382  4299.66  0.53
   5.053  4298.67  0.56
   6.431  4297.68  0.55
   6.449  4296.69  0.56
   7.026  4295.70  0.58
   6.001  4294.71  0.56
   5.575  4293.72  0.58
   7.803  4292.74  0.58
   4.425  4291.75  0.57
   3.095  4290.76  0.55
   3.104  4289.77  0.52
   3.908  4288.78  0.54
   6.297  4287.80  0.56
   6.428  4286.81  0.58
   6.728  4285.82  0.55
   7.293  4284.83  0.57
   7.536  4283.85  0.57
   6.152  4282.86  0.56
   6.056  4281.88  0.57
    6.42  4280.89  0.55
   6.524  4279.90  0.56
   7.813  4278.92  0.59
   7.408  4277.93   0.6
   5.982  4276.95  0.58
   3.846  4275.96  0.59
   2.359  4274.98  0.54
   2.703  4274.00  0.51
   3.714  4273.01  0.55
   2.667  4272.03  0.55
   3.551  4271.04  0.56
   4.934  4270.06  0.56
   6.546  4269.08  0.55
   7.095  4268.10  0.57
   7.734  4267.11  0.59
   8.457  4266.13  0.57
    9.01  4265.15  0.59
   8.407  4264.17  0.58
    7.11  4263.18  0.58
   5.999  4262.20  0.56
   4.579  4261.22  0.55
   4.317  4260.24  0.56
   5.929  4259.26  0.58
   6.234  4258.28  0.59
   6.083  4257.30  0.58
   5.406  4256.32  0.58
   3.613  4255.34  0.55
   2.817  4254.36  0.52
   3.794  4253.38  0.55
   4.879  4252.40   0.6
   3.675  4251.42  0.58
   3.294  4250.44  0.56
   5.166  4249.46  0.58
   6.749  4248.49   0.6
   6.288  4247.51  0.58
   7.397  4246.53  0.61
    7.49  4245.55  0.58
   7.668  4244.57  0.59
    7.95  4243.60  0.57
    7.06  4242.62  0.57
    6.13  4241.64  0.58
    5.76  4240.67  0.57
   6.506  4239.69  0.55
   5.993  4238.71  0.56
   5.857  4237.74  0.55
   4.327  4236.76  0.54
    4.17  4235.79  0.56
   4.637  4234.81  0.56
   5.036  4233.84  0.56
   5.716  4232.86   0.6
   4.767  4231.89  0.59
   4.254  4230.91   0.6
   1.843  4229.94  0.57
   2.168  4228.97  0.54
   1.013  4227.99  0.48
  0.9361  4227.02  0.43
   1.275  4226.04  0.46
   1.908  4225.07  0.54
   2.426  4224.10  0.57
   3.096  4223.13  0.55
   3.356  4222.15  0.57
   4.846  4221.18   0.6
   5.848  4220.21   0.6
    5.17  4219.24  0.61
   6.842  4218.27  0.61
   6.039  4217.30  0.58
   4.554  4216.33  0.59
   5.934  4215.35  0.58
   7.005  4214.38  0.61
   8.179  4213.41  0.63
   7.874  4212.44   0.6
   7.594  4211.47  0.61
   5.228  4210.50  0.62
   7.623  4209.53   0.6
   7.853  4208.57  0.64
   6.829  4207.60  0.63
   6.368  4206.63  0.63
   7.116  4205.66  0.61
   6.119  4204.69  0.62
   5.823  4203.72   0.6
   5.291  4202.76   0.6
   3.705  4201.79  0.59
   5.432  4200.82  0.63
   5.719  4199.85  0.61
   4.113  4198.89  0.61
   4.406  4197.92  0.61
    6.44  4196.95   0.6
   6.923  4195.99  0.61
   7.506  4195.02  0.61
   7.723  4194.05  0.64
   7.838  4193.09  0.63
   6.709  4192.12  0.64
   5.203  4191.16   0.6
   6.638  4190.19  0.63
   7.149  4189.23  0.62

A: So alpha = 1.8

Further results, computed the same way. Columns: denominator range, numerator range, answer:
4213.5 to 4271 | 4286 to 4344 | 1.36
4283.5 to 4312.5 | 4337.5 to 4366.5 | 1.74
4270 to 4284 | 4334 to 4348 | 1.78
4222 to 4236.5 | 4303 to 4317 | 2.04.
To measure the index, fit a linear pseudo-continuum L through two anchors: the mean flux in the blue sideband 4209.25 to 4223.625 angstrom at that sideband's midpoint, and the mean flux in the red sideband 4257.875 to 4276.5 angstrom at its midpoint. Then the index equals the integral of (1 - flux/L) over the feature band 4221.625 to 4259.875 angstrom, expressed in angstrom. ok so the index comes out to 6.9 angstrom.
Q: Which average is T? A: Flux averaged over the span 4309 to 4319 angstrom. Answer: 7.06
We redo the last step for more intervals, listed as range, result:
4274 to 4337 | 6.58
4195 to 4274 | 5.39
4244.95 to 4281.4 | 5.57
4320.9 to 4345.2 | 8.29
